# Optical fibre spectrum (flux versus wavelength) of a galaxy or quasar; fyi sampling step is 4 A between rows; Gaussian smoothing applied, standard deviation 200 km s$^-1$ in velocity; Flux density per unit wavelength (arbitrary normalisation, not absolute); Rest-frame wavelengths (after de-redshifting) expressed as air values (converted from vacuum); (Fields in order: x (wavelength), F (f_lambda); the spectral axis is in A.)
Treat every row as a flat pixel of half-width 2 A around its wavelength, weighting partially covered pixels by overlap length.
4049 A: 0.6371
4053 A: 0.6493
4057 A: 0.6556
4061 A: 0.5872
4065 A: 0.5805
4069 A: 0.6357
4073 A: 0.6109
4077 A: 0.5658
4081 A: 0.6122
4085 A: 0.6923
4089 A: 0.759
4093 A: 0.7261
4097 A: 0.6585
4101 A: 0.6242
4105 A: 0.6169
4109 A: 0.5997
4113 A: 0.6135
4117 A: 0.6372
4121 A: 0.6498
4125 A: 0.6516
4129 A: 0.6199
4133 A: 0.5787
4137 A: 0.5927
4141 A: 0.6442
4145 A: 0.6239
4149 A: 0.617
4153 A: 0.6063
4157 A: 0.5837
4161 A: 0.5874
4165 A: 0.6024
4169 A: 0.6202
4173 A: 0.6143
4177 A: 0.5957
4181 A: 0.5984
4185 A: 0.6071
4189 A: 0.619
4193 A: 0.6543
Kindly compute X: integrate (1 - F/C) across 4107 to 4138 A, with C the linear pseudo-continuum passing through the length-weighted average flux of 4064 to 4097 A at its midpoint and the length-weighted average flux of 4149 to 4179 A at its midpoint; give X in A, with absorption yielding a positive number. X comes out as 0.4 A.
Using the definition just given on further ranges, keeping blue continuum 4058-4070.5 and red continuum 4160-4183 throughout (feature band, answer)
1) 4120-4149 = -0.9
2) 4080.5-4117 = -3.2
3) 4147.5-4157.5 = 0.0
